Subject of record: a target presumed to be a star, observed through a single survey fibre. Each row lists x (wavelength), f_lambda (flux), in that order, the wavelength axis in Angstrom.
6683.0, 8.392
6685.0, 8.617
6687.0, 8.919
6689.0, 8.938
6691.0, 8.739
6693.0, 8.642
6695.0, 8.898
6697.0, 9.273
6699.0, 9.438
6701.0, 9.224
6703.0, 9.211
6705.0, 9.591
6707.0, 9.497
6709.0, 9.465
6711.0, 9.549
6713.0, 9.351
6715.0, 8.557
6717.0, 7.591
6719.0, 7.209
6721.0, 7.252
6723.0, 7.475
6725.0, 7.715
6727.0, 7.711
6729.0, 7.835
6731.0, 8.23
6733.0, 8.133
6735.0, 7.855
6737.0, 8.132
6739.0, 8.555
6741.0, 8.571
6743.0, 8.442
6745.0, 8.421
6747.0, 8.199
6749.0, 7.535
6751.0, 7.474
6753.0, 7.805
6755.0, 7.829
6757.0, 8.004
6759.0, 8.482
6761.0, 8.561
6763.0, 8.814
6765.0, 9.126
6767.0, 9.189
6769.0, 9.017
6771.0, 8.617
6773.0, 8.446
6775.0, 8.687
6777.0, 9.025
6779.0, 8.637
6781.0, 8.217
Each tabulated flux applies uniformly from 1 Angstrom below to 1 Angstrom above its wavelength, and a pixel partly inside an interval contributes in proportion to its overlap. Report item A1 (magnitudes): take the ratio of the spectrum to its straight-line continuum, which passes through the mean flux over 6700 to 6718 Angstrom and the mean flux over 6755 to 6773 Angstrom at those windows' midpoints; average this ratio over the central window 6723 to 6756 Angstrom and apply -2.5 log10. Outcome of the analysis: 0.11 mag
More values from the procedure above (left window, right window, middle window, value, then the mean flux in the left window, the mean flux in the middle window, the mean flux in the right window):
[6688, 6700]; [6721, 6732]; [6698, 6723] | -0.051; 8.99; 8.77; 7.74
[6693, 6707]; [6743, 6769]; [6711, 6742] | 0.096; 9.24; 8.06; 8.32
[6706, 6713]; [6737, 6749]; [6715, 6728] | 0.196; 9.48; 7.57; 8.34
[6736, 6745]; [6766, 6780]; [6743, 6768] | 0.040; 8.42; 8.29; 8.8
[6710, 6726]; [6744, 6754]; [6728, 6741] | -0.024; 8.09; 8.16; 7.89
